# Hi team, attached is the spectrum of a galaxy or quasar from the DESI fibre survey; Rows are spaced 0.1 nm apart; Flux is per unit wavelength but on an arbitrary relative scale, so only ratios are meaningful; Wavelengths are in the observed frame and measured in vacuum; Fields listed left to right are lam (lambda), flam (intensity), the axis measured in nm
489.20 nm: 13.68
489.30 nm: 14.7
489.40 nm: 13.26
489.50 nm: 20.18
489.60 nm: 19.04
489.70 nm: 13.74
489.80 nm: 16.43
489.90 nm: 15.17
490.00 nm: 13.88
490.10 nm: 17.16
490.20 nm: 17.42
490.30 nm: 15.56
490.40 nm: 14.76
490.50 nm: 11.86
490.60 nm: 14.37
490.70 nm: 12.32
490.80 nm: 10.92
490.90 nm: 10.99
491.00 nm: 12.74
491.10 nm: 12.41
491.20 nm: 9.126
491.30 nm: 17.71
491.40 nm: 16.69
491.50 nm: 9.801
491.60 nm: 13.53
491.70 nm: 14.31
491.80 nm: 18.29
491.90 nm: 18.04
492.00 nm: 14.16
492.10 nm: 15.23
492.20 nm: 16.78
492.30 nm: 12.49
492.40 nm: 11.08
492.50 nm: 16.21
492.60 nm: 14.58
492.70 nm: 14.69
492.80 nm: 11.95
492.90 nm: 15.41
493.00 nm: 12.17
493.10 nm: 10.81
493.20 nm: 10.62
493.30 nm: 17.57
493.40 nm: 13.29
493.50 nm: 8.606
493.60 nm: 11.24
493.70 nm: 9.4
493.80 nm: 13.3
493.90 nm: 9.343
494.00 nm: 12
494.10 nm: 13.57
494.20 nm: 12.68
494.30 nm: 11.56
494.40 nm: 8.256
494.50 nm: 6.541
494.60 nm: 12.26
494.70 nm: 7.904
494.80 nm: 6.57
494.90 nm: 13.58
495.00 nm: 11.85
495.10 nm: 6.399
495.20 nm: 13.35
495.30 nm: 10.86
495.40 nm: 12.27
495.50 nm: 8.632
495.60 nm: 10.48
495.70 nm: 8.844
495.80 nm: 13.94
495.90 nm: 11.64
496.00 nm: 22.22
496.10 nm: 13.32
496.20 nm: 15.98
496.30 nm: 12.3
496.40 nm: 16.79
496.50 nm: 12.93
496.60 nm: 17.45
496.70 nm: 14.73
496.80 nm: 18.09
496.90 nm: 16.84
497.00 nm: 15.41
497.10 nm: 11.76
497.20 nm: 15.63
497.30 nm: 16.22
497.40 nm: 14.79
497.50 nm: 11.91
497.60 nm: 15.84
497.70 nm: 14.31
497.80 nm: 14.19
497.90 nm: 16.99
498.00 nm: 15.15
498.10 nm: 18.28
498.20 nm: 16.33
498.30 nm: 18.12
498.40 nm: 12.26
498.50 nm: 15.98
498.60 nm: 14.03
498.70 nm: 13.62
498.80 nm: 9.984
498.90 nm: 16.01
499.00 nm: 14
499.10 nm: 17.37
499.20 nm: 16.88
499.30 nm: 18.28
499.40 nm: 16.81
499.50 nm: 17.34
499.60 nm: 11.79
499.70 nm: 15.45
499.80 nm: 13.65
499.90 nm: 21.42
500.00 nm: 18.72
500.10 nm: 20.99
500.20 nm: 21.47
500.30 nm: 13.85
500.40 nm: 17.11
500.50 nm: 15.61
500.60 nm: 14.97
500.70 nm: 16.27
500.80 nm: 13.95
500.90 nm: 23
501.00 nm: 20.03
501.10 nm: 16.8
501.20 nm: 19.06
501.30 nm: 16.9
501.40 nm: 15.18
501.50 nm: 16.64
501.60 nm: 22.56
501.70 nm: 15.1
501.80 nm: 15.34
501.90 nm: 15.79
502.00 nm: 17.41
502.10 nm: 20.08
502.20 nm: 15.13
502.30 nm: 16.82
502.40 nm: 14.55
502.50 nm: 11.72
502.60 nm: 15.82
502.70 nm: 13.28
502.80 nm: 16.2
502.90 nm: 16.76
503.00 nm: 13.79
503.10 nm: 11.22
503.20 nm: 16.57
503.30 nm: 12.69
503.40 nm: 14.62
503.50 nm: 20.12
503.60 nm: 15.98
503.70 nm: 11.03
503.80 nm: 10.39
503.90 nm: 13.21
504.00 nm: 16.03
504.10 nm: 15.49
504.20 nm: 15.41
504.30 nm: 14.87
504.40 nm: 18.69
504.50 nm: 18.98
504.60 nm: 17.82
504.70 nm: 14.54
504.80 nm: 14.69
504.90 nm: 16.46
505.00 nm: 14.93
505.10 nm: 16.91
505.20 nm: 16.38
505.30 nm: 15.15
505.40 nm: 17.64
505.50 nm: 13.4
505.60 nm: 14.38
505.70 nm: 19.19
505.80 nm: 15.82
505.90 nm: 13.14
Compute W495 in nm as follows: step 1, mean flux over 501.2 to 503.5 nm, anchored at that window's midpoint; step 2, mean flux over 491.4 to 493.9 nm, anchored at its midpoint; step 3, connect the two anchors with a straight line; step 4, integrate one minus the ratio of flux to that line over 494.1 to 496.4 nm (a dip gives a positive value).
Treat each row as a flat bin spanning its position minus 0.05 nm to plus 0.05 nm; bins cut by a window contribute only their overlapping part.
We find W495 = 0.41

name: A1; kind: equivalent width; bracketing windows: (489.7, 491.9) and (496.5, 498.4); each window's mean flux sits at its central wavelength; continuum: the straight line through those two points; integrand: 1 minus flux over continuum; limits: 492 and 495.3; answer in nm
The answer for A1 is 0.62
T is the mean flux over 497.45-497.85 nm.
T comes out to 14.1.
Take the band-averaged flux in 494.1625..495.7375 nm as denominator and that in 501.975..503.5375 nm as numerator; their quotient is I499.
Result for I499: 1.5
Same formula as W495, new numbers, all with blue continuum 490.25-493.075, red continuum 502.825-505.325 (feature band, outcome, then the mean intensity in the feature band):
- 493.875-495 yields 0.29 nm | 10.5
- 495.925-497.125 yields -0.10 nm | 15.6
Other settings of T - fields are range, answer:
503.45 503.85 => 14.4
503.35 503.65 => 16.9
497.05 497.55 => 14.1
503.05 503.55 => 15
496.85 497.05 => 16.1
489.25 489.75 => 16.2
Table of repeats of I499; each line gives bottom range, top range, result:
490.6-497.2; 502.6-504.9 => 1.17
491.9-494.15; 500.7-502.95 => 1.28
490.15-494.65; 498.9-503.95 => 1.24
